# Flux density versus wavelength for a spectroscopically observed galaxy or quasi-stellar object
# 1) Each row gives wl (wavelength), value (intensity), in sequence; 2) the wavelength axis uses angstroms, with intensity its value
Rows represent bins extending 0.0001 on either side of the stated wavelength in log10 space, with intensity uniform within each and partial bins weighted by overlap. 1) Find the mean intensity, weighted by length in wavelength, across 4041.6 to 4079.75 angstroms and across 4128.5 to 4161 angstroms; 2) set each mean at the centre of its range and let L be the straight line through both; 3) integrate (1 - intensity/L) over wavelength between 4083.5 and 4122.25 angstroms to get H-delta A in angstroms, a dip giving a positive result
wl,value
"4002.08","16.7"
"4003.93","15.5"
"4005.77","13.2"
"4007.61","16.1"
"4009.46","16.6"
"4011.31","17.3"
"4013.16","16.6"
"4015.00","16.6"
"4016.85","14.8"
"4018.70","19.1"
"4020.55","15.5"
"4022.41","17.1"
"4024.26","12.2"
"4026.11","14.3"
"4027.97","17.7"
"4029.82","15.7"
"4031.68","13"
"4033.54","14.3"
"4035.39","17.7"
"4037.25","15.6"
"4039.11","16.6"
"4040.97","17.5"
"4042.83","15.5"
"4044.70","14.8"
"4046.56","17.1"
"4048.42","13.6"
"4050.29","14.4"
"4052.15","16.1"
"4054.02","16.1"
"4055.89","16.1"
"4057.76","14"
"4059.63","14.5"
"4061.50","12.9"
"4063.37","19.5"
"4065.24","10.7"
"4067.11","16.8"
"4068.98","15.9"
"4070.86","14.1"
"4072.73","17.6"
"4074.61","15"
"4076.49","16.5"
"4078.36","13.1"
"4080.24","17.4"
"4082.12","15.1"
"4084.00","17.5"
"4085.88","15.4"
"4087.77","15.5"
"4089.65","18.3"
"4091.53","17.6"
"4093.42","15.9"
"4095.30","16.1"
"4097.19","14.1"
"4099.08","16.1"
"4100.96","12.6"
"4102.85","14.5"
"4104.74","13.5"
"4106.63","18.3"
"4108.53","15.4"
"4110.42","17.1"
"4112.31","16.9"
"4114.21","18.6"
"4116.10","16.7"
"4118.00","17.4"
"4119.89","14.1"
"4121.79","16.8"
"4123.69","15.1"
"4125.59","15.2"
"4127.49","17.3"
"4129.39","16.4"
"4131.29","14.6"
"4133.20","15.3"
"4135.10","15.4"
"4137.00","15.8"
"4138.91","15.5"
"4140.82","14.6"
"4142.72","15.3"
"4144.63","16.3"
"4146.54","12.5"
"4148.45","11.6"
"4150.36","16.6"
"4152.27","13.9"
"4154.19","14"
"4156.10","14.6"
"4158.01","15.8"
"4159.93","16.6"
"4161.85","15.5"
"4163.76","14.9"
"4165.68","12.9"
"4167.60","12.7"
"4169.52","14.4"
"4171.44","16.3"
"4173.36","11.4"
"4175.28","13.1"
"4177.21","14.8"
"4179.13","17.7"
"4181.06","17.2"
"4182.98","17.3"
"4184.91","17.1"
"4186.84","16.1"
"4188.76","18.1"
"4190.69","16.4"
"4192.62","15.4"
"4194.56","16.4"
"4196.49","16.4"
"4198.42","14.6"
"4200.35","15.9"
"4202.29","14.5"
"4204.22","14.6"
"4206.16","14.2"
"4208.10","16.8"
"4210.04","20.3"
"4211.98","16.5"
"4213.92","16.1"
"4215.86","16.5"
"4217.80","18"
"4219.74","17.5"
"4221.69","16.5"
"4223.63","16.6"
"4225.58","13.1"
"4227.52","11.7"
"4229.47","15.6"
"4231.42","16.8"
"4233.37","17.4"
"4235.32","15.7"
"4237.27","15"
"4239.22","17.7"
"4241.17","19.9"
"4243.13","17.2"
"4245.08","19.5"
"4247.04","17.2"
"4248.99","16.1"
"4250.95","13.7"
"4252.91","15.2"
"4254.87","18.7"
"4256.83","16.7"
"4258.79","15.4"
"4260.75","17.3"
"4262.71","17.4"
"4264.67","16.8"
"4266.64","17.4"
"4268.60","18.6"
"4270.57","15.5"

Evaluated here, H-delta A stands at -2.5 angstroms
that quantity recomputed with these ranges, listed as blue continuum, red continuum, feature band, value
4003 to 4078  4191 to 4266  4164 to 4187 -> 1.6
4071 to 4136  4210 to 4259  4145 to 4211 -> 3.8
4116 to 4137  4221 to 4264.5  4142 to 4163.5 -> 1.6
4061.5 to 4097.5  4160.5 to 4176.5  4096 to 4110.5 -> 0.2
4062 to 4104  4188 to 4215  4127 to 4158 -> 1.8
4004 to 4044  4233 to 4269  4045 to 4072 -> 1.5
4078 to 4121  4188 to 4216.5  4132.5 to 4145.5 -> 0.5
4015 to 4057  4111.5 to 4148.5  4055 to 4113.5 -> 0.2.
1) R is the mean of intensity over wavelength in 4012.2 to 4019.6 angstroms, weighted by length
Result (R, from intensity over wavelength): 16.8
